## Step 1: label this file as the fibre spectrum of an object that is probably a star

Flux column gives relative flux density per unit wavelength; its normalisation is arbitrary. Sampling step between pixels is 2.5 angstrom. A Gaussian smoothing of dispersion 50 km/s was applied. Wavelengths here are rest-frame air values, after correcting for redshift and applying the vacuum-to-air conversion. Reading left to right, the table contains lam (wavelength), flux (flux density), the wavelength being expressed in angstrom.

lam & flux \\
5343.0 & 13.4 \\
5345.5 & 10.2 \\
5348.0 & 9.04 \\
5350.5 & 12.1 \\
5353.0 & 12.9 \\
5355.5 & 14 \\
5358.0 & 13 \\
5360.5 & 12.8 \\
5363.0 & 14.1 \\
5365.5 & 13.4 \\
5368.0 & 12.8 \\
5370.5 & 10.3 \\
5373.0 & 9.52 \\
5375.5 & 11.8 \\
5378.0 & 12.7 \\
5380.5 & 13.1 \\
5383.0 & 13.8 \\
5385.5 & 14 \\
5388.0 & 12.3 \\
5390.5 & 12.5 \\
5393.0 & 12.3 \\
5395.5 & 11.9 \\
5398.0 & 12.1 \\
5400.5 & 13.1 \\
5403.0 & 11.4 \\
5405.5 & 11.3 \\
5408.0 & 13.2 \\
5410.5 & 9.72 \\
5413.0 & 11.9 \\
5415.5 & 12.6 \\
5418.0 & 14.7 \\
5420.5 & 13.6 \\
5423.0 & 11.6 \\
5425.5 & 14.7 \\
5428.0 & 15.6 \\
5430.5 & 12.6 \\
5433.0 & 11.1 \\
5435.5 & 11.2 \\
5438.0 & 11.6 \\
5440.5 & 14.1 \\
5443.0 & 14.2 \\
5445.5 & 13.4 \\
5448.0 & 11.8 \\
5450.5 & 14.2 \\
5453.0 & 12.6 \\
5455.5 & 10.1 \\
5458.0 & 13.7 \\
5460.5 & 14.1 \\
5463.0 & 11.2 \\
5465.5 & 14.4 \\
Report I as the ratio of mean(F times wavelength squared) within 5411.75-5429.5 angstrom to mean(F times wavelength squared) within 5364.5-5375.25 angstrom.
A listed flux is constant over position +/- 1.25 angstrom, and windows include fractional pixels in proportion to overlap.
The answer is 1.20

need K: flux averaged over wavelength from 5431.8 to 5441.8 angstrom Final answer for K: 12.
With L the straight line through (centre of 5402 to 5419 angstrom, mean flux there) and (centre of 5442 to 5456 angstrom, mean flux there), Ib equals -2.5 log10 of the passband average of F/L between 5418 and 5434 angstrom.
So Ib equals -0.08 mag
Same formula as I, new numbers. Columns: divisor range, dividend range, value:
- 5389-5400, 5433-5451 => 1.06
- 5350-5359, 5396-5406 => 0.94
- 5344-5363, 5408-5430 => 1.10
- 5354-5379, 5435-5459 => 1.05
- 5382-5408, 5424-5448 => 1.06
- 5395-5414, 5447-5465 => 1.09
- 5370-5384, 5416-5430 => 1.18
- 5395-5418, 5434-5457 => 1.06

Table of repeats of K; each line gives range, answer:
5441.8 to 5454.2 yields 13.2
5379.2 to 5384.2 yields 13.4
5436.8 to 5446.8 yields 13.3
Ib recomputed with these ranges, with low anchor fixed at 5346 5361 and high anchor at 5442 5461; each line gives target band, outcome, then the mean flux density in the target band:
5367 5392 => 0.01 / 12.3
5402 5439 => 0.02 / 12.5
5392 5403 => 0.02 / 12.2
